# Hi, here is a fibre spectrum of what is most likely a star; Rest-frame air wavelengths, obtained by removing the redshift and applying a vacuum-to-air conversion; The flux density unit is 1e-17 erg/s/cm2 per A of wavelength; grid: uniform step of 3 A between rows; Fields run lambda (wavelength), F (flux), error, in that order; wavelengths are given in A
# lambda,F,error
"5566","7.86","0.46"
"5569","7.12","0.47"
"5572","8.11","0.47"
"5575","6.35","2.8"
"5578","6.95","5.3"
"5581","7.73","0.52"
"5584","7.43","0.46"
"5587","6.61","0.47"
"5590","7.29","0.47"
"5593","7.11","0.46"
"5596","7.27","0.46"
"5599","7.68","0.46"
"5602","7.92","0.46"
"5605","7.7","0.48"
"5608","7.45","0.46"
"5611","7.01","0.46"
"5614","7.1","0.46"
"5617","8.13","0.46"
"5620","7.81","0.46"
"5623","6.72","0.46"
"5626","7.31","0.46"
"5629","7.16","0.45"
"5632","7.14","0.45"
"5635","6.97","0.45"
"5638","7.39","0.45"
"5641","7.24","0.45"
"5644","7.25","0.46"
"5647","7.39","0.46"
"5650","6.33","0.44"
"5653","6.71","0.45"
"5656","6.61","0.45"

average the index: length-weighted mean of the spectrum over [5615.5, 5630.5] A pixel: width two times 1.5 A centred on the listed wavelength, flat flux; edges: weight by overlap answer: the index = 7.43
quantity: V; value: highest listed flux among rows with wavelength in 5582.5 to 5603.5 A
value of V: 7.92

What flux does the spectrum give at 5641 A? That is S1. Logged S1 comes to 7.24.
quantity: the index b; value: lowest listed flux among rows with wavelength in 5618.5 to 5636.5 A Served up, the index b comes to 6.72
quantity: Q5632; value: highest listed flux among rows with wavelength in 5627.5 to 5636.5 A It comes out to 7.16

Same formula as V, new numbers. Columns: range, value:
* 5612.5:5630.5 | 8.13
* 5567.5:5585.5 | 8.11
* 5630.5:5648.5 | 7.39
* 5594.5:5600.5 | 7.68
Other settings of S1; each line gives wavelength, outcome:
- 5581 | 7.73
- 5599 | 7.68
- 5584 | 7.43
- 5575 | 6.35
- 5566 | 7.86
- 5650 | 6.33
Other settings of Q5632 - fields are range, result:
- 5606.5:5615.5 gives 7.45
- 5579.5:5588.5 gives 7.73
